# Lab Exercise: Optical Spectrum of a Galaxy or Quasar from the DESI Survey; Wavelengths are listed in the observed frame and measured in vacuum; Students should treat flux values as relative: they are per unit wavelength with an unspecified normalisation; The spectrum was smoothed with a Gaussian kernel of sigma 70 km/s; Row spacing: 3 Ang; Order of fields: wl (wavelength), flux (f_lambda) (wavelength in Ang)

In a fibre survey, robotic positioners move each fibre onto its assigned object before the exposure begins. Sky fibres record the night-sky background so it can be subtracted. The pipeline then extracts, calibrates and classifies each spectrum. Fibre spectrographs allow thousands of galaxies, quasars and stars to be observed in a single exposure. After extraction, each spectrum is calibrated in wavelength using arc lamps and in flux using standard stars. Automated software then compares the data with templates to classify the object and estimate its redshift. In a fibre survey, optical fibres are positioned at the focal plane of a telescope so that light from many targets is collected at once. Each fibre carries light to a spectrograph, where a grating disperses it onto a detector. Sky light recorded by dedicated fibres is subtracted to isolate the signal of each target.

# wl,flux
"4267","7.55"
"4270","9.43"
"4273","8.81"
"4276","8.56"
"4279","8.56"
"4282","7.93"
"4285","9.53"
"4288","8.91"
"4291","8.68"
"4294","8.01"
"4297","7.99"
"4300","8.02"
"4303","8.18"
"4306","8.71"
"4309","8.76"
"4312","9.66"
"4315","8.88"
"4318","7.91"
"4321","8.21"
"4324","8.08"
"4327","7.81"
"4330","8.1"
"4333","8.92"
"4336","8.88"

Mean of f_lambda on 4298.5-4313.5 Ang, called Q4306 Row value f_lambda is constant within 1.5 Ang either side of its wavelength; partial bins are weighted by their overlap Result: 8.67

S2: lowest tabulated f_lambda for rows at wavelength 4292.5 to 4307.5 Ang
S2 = 7.99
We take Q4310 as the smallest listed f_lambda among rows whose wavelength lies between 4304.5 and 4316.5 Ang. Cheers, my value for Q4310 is 8.71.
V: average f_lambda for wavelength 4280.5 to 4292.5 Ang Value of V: 8.76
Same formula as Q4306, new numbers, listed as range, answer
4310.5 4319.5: 8.82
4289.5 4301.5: 8.17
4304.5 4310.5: 8.74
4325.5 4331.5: 7.95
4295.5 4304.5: 8.06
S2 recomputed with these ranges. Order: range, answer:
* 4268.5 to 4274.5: 8.81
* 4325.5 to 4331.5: 7.81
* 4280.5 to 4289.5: 7.93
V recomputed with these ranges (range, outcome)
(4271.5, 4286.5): 8.68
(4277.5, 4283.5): 8.24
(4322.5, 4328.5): 7.95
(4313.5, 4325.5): 8.27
